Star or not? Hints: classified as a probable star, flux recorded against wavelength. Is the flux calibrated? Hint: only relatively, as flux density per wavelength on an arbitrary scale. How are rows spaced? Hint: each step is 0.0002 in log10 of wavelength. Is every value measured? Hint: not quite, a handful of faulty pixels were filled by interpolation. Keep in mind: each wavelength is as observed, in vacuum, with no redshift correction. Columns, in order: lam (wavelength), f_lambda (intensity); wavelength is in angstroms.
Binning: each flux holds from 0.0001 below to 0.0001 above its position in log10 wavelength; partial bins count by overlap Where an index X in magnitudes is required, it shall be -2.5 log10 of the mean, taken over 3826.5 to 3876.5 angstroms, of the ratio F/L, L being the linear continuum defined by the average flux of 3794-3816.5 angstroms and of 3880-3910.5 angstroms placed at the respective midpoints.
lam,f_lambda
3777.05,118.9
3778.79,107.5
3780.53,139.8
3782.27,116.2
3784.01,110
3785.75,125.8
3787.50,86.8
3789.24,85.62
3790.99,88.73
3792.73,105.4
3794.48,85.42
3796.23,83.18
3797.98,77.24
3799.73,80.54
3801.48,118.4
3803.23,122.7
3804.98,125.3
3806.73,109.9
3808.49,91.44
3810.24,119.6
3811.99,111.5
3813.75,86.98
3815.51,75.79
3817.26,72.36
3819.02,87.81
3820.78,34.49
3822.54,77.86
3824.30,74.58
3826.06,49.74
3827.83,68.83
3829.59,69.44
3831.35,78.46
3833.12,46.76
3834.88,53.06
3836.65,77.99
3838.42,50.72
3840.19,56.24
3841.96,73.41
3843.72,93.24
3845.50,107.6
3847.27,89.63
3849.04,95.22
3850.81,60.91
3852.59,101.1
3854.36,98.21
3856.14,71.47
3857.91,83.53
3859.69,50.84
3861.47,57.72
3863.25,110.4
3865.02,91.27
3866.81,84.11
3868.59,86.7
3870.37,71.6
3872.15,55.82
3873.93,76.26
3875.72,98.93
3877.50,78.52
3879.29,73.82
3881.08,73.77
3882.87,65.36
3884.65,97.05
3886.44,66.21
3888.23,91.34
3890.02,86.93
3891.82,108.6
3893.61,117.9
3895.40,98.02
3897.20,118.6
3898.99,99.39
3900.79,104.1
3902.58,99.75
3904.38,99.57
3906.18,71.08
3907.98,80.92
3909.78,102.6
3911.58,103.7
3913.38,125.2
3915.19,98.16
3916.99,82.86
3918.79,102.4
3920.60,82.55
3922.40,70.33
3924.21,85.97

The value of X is 0.24 mag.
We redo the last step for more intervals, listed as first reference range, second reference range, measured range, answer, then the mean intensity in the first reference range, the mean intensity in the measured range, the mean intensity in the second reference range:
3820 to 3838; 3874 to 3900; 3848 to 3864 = -0.072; 62.9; 80.9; 90.6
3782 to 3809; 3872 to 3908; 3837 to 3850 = 0.177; 101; 80.6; 89.5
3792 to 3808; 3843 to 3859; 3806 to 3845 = 0.246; 101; 75.6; 88.4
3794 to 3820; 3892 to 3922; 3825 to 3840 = 0.492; 96.5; 61.7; 98.9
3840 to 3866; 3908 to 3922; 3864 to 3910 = 0.036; 83.4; 88.3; 97.4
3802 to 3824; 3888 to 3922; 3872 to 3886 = 0.231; 92.9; 78.2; 98.3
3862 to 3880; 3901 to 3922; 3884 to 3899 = -0.108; 82.3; 98.2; 95.1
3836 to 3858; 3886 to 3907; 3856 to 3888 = 0.151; 81.5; 77.9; 97.5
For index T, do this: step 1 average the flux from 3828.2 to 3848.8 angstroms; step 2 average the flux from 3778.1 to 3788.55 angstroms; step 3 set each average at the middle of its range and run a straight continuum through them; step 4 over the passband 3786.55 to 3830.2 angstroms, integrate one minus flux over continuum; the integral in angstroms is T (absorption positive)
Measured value 3.6 angstroms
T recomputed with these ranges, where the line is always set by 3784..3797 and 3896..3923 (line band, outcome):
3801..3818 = -1.4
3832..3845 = 4.0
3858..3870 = 2.0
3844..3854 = 0.5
